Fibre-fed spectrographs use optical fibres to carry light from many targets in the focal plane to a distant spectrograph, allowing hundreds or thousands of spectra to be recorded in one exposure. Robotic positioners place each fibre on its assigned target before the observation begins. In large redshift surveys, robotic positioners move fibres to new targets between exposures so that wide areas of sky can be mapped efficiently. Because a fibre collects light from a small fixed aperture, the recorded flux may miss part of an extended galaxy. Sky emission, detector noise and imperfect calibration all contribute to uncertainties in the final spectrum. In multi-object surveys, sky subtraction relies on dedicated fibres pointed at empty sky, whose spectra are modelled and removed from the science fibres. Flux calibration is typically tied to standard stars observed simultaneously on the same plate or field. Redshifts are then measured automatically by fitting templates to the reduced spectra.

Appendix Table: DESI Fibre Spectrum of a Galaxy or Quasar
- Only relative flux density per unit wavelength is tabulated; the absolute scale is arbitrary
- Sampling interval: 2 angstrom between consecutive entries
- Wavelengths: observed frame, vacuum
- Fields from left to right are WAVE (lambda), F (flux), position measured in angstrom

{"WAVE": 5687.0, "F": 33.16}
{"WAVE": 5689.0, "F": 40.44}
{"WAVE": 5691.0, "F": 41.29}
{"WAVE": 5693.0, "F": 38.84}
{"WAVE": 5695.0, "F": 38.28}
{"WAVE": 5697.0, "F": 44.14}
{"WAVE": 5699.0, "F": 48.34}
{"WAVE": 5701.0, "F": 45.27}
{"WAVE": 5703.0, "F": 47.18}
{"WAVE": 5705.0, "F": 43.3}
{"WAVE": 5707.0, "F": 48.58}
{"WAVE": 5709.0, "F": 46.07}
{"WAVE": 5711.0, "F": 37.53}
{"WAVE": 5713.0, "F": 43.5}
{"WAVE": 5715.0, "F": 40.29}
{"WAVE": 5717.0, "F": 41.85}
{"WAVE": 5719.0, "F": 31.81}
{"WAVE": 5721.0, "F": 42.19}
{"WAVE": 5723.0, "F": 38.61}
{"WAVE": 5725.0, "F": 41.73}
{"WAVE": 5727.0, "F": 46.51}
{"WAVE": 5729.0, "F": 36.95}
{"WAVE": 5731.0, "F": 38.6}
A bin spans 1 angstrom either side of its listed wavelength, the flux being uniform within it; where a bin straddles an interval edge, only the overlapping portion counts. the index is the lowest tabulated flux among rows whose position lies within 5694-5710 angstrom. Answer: 38.28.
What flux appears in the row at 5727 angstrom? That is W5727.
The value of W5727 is 46.51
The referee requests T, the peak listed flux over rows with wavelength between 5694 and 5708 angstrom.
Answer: 48.58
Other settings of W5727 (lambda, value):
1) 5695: 38.28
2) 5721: 42.19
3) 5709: 46.07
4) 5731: 38.6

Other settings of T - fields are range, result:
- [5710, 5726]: 43.5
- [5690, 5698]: 44.14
